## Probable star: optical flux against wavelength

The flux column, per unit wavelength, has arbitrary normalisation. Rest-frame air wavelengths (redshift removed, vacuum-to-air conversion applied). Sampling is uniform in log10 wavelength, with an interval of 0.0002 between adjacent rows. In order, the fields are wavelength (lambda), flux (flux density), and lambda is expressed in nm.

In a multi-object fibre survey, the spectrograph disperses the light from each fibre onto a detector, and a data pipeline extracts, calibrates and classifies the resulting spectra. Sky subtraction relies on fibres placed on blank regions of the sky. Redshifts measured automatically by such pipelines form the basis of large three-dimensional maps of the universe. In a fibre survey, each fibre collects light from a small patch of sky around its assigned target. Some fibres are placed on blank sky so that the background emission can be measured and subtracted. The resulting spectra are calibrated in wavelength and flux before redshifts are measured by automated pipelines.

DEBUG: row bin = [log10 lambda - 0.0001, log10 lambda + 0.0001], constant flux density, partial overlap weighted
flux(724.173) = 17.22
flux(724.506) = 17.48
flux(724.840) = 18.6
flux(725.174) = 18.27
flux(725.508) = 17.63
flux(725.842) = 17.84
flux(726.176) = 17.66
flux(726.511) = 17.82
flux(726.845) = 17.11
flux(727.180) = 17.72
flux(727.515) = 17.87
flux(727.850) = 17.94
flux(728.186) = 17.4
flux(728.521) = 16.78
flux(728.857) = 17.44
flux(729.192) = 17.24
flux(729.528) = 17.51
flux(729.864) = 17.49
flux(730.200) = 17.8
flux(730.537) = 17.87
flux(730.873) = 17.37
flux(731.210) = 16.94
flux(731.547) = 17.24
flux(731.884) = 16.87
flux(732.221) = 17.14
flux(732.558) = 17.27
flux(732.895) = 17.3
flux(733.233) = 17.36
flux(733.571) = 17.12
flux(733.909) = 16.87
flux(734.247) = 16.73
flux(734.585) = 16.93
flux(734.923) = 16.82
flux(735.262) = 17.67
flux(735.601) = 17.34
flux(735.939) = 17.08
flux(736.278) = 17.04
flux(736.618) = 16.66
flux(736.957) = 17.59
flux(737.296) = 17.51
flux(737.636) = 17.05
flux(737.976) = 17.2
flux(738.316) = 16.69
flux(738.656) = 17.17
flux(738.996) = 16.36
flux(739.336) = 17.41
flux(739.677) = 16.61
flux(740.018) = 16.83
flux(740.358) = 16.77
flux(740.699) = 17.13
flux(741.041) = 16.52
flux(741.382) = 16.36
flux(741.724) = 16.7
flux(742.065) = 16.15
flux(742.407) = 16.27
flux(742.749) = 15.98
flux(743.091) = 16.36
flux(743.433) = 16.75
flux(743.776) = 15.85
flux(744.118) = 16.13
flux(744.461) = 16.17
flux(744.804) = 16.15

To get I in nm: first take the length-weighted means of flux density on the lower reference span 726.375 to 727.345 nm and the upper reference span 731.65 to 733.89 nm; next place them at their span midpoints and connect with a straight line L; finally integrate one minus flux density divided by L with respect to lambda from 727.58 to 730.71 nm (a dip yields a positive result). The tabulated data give -0.02 nm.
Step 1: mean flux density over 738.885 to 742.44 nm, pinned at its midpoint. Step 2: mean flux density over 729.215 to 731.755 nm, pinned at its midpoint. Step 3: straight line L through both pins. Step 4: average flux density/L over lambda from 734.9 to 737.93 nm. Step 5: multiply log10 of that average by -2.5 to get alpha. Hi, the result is -0.01 mag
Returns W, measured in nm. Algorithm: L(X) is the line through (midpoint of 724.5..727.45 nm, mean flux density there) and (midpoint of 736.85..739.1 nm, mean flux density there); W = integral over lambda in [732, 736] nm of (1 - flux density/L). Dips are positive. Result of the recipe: 0.045 nm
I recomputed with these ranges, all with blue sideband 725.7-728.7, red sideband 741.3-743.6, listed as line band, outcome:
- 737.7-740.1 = -0.04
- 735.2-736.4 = -0.03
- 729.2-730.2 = -0.01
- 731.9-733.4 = -0.01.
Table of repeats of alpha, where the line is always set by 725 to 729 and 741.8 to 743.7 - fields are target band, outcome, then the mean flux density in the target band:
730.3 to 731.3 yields -0.01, 17.4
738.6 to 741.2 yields -0.02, 16.8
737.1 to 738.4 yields -0.03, 17.1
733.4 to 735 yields 0.01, 16.9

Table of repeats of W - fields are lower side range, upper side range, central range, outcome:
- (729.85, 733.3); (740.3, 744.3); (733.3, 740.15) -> -0.06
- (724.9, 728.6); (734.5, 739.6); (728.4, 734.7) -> 0.07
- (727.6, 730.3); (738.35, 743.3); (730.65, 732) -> 0.01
